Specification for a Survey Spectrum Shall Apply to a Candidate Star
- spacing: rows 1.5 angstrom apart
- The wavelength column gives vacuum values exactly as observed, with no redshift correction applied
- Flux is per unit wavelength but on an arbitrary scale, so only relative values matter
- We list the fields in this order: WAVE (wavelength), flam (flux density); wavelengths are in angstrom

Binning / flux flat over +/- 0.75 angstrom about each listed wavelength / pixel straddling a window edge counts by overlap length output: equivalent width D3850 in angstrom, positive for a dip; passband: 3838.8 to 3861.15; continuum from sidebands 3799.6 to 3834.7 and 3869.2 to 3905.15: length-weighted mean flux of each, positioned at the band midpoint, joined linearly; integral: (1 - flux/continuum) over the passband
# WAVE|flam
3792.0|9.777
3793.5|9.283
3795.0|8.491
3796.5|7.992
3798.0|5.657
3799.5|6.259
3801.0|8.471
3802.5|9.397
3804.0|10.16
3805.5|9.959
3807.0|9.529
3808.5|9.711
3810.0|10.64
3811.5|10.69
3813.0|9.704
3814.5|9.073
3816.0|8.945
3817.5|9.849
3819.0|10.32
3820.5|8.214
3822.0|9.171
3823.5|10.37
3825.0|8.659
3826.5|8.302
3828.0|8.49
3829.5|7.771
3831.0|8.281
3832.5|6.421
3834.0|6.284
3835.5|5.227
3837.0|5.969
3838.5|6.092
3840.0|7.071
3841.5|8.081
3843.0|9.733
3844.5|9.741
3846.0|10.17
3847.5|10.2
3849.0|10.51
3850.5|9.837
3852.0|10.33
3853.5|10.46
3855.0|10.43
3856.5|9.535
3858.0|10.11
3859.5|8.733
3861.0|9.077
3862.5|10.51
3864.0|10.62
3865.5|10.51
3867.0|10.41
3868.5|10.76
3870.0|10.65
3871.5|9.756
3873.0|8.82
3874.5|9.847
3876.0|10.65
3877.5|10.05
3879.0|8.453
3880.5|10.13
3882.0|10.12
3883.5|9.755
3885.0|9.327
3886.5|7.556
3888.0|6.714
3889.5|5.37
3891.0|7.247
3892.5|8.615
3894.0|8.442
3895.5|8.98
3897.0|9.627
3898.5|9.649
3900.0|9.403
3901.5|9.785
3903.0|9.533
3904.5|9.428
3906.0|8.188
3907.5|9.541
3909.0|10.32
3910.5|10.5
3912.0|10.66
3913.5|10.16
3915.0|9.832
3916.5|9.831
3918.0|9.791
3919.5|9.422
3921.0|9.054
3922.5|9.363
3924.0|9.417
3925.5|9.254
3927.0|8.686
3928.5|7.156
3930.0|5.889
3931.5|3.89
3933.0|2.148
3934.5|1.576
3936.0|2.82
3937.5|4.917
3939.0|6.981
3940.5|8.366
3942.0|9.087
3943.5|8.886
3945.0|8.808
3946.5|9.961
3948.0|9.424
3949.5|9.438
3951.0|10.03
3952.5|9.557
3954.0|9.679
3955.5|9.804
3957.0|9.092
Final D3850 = -1.2 angstrom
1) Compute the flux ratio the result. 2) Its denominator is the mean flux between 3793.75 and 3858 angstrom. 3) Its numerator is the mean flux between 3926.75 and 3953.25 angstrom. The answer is 0.80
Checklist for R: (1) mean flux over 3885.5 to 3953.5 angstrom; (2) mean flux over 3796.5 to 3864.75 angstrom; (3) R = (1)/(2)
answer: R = 0.93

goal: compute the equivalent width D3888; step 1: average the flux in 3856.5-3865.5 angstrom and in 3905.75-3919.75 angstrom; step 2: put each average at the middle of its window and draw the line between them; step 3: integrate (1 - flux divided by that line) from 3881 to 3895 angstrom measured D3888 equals 2.4 angstrom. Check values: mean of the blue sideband 9.85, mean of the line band 8.18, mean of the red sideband 9.9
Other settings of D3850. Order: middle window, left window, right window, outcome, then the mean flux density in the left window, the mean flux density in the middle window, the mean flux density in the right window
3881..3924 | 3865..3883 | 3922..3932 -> -2.22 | 10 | 9.16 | 7.72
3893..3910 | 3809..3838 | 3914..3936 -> -3.79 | 8.54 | 9.36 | 7.39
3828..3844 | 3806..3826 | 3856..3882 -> 4.15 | 9.59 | 7.2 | 9.93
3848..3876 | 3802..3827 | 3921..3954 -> -4.11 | 9.58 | 10.1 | 7.5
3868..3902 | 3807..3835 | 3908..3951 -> -2.66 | 8.92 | 9.1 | 8.1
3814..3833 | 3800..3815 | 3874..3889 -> 1.58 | 9.69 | 8.79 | 9.19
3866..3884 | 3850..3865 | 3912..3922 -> -0.09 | 9.98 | 9.96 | 9.75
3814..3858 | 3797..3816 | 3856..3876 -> 3.55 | 9.08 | 8.76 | 9.98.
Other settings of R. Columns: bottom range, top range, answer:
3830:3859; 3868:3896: 1.04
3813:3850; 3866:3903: 1.08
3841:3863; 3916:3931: 0.88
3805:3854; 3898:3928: 1.08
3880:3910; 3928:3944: 0.62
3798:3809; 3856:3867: 1.12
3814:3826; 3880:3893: 0.89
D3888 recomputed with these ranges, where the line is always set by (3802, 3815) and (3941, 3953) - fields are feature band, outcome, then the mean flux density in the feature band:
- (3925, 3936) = 4.9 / 5.25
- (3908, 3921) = -0.7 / 10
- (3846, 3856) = -0.5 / 10.3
